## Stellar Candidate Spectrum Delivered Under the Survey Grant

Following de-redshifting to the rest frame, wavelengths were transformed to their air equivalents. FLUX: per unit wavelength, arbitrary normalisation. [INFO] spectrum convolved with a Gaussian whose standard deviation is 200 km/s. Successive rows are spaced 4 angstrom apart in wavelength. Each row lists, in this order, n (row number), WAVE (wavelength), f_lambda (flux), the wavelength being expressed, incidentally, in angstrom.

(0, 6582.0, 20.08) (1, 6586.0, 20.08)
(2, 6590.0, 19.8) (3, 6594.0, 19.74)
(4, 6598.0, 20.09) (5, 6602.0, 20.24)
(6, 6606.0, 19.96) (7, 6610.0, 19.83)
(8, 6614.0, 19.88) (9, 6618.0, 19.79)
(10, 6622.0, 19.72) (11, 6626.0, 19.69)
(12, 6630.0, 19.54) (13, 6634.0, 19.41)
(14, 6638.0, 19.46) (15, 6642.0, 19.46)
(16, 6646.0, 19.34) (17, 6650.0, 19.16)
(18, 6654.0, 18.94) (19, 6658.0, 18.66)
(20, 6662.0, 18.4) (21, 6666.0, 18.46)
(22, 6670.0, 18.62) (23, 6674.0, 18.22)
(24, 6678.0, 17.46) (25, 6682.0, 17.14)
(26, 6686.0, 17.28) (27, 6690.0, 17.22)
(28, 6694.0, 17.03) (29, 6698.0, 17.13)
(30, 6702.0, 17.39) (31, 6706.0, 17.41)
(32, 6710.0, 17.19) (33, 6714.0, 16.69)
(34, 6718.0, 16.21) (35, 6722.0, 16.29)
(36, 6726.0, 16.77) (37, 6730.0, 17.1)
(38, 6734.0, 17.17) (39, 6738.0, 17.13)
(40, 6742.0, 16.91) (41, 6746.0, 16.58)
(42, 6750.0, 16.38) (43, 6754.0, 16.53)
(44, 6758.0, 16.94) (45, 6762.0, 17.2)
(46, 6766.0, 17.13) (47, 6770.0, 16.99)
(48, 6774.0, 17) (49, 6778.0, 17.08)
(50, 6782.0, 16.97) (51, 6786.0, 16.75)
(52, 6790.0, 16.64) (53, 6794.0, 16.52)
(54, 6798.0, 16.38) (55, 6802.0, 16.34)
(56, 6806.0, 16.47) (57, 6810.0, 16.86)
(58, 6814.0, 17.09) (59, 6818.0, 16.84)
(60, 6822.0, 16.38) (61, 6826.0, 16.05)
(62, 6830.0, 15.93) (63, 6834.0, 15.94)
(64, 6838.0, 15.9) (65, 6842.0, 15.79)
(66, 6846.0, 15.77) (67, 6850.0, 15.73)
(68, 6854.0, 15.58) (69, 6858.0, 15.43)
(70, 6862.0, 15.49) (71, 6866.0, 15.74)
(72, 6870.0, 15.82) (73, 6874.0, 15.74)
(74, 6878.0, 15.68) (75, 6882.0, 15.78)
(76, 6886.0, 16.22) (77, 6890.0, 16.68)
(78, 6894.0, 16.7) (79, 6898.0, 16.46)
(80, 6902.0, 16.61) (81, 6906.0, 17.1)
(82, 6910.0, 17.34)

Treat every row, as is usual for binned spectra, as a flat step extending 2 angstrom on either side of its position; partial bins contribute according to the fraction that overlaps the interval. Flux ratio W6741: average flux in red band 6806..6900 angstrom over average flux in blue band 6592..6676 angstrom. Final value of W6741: 0.8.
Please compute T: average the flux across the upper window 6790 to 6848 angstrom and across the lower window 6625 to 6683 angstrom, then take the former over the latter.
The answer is 0.87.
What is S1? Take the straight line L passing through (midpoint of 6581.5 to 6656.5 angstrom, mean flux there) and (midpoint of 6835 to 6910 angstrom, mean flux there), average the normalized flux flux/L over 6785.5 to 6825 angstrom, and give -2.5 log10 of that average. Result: 0.03 mag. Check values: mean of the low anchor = 19.7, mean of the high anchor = 16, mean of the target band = 16.6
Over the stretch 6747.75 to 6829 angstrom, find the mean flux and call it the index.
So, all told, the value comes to 16.7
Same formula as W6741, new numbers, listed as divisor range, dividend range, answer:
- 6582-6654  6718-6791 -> 0.86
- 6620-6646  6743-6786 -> 0.86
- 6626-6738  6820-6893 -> 0.89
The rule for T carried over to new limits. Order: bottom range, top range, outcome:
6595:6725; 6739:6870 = 0.89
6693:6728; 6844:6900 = 0.94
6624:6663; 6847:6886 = 0.82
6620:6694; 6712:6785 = 0.90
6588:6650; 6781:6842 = 0.83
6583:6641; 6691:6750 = 0.85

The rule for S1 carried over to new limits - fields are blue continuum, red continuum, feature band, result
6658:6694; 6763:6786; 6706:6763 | 0.03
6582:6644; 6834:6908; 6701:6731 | 0.09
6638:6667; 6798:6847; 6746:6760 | 0.05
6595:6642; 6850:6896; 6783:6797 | 0.03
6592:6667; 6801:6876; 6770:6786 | 0.00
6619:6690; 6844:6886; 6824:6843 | 0.02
